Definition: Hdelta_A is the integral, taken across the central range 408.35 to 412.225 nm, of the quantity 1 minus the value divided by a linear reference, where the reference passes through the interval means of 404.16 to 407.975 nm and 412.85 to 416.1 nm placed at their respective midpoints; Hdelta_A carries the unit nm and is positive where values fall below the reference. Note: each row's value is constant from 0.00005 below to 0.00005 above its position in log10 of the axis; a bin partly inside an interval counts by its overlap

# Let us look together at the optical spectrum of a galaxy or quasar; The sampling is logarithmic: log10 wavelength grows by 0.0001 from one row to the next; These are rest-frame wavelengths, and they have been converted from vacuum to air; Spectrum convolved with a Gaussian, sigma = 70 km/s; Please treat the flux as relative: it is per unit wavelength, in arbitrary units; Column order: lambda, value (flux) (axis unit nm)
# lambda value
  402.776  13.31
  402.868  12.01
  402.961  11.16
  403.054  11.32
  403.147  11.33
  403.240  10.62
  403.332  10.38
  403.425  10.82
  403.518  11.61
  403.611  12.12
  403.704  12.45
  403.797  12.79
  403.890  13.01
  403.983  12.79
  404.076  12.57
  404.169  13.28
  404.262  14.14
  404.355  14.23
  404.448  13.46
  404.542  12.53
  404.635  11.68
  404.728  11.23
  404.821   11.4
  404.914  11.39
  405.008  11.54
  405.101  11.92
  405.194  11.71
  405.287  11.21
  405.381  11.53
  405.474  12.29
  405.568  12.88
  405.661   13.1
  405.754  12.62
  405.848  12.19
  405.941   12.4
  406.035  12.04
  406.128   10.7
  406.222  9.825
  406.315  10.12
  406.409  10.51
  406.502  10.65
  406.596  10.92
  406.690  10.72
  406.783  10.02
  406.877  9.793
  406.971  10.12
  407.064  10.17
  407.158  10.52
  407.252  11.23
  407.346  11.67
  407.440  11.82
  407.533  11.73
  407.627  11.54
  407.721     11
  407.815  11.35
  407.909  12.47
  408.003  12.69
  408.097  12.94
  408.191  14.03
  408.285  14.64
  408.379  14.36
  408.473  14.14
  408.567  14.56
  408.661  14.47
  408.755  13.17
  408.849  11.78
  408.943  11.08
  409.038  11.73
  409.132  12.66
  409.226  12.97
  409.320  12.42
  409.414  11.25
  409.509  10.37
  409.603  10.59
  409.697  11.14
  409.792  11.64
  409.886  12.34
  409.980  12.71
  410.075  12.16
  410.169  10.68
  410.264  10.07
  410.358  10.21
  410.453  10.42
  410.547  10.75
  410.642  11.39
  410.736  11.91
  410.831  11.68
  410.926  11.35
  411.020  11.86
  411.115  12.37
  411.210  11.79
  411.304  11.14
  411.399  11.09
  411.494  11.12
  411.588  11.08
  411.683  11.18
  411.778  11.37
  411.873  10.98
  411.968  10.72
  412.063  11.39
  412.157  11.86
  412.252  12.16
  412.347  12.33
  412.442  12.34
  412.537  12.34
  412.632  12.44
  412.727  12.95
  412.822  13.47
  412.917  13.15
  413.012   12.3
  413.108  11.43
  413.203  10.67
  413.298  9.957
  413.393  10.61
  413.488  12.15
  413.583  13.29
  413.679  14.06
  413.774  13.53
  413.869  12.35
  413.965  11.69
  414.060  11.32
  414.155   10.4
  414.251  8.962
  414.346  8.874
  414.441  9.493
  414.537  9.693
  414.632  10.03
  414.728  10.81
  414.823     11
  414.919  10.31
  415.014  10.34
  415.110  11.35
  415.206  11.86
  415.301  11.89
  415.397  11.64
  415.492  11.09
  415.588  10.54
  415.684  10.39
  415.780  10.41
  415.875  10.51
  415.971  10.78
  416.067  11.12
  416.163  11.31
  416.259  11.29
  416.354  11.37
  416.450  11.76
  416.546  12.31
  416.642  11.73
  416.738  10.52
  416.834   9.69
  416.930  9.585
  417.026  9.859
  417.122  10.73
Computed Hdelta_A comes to -0.131 nm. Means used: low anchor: 11.6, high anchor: 11.1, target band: 11.7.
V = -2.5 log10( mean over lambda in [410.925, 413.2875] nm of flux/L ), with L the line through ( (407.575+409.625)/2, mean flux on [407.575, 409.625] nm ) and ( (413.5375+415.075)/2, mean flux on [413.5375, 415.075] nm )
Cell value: -0.02 mag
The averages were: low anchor 12.6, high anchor 11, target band 11.8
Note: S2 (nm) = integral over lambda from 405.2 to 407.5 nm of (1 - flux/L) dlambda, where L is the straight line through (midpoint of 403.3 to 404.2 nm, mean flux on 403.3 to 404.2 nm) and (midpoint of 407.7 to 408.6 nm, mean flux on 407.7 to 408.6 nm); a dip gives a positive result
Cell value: 0.29 nm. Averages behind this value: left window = 12.2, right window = 13.3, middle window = 11.2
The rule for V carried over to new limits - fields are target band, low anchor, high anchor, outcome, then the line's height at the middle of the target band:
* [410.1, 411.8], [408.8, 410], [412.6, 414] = 0.07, 11.9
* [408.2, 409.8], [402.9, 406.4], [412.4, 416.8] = -0.08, 11.7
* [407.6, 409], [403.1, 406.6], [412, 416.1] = -0.11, 11.7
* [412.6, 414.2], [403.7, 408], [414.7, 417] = -0.09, 11.2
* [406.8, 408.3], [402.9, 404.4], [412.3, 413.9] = 0.05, 12.2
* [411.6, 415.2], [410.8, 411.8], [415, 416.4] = -0.02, 11.3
